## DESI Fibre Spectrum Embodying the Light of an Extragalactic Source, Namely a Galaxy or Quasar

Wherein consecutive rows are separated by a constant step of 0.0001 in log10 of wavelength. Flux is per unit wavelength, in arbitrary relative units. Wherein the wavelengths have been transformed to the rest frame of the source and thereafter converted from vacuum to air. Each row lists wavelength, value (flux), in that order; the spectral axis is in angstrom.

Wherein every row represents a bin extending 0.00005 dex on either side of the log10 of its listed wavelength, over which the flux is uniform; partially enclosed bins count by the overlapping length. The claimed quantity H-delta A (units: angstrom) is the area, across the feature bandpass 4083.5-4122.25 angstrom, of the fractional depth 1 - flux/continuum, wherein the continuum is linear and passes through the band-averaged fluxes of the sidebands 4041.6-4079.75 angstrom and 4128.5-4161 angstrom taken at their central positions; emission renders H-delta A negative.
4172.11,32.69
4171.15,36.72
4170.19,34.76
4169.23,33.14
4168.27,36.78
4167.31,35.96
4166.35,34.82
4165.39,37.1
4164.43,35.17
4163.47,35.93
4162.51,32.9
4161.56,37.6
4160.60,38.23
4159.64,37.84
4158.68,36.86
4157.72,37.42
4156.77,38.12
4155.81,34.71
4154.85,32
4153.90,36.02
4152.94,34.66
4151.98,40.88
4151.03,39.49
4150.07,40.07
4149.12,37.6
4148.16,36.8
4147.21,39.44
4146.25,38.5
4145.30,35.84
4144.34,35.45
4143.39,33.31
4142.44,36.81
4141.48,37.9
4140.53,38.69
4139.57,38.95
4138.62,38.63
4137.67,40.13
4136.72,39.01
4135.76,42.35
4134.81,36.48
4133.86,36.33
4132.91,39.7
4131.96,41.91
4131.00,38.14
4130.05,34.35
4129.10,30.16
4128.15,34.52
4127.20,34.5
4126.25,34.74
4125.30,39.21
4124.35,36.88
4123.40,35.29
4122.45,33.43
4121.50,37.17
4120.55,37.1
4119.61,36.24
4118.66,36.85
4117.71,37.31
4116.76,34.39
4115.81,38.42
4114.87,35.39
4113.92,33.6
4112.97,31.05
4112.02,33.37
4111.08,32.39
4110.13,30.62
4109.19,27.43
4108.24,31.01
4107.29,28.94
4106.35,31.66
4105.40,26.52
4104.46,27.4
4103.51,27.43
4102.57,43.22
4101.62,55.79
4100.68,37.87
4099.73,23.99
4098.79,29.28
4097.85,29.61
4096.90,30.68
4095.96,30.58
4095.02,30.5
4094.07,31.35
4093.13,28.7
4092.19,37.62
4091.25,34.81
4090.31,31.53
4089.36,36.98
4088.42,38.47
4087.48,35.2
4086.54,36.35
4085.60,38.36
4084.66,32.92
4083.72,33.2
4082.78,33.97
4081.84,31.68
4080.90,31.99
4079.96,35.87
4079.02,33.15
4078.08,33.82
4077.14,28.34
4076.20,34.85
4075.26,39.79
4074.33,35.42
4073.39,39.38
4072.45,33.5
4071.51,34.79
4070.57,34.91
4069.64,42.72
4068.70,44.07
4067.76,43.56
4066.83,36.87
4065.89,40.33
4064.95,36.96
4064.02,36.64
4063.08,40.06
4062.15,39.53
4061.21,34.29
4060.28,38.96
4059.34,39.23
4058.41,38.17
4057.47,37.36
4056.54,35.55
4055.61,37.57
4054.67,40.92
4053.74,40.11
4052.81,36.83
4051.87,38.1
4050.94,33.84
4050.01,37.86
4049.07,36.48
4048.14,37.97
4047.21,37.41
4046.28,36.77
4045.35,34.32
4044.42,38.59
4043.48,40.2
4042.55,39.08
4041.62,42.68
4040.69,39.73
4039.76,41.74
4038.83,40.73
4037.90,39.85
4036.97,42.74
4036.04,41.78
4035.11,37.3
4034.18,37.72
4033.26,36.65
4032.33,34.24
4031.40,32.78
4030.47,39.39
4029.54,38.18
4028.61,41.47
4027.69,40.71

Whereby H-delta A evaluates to 3.9 angstrom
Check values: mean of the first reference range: 37.5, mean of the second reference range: 37.4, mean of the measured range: 33.7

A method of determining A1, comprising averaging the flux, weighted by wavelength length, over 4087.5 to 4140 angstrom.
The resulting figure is 34.7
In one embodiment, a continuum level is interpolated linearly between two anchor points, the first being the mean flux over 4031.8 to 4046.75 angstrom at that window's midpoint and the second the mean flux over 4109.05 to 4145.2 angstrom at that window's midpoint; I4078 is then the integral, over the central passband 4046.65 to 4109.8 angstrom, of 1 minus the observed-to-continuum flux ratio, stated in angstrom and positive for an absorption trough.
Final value 4.0 angstrom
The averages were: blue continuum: 39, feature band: 35.4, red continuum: 36.1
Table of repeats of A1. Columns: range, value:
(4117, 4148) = 37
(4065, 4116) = 34.3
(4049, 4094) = 36.4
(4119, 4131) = 35.4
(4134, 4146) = 37.8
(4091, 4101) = 31.2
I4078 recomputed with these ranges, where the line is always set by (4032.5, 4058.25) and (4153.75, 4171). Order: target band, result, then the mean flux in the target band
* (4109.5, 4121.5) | 0.71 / 34.8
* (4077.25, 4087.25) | 0.98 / 33.9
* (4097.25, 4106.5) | 0.97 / 33.3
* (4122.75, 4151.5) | -0.73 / 37.3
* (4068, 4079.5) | 0.45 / 36.4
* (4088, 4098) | 1.21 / 32.9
